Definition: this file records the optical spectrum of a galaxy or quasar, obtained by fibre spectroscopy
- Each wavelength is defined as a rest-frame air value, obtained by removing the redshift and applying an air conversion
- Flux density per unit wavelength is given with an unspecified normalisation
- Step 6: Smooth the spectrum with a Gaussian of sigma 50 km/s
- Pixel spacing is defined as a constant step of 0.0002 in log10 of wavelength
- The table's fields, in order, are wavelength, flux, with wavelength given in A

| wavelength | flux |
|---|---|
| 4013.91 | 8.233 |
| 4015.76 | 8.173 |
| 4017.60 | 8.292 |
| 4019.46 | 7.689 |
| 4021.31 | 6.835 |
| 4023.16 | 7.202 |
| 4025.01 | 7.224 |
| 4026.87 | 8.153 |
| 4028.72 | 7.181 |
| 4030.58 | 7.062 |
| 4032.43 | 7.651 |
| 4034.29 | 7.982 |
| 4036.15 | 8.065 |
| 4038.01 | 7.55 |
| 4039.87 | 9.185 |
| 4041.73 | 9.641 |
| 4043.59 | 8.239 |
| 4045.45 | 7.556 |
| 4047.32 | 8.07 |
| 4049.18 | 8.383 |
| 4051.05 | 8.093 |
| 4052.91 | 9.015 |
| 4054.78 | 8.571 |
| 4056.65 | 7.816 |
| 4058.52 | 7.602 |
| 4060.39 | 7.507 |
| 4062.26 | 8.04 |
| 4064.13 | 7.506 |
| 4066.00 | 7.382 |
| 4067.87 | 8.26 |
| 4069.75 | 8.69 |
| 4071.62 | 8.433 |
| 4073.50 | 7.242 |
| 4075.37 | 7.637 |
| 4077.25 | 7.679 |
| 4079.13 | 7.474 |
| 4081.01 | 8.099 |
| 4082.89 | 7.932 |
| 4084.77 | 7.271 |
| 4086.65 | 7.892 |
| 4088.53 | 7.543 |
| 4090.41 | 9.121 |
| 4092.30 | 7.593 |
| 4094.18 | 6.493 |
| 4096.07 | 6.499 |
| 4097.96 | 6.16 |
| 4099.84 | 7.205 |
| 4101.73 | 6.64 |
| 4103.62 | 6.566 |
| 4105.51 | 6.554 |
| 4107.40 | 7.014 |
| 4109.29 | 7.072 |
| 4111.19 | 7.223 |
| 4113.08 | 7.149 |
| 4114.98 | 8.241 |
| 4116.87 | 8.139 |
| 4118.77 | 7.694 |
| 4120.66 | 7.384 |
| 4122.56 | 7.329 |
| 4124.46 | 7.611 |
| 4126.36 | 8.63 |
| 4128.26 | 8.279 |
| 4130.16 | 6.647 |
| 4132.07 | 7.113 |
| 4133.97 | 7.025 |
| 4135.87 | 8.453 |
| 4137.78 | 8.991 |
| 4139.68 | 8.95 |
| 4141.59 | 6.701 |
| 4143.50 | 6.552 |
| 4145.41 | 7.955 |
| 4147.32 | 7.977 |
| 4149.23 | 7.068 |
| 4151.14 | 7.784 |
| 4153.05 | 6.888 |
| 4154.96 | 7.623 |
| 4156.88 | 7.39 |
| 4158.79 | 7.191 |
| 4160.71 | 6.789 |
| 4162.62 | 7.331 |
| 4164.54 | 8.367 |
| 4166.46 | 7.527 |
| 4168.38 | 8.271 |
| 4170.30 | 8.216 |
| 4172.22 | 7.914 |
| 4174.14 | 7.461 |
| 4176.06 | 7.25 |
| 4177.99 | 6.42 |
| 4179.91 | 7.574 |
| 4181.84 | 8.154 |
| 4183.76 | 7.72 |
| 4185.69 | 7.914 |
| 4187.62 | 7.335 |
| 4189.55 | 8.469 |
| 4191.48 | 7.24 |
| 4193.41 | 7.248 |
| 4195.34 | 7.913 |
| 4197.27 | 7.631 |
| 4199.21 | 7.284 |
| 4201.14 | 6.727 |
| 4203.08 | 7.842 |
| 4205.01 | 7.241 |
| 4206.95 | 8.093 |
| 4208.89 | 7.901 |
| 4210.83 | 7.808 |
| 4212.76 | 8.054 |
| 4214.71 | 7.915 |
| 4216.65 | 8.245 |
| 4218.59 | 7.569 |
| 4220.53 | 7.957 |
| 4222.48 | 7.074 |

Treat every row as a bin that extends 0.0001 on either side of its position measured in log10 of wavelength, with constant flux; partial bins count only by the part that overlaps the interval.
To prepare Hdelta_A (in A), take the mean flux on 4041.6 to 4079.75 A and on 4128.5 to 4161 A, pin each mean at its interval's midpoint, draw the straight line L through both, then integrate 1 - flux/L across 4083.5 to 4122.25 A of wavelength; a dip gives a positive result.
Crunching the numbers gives 2.4 A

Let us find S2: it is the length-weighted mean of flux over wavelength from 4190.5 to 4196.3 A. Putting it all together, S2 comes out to 7.47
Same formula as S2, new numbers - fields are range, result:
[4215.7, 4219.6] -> 7.92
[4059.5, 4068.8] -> 7.75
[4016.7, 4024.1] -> 7.5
